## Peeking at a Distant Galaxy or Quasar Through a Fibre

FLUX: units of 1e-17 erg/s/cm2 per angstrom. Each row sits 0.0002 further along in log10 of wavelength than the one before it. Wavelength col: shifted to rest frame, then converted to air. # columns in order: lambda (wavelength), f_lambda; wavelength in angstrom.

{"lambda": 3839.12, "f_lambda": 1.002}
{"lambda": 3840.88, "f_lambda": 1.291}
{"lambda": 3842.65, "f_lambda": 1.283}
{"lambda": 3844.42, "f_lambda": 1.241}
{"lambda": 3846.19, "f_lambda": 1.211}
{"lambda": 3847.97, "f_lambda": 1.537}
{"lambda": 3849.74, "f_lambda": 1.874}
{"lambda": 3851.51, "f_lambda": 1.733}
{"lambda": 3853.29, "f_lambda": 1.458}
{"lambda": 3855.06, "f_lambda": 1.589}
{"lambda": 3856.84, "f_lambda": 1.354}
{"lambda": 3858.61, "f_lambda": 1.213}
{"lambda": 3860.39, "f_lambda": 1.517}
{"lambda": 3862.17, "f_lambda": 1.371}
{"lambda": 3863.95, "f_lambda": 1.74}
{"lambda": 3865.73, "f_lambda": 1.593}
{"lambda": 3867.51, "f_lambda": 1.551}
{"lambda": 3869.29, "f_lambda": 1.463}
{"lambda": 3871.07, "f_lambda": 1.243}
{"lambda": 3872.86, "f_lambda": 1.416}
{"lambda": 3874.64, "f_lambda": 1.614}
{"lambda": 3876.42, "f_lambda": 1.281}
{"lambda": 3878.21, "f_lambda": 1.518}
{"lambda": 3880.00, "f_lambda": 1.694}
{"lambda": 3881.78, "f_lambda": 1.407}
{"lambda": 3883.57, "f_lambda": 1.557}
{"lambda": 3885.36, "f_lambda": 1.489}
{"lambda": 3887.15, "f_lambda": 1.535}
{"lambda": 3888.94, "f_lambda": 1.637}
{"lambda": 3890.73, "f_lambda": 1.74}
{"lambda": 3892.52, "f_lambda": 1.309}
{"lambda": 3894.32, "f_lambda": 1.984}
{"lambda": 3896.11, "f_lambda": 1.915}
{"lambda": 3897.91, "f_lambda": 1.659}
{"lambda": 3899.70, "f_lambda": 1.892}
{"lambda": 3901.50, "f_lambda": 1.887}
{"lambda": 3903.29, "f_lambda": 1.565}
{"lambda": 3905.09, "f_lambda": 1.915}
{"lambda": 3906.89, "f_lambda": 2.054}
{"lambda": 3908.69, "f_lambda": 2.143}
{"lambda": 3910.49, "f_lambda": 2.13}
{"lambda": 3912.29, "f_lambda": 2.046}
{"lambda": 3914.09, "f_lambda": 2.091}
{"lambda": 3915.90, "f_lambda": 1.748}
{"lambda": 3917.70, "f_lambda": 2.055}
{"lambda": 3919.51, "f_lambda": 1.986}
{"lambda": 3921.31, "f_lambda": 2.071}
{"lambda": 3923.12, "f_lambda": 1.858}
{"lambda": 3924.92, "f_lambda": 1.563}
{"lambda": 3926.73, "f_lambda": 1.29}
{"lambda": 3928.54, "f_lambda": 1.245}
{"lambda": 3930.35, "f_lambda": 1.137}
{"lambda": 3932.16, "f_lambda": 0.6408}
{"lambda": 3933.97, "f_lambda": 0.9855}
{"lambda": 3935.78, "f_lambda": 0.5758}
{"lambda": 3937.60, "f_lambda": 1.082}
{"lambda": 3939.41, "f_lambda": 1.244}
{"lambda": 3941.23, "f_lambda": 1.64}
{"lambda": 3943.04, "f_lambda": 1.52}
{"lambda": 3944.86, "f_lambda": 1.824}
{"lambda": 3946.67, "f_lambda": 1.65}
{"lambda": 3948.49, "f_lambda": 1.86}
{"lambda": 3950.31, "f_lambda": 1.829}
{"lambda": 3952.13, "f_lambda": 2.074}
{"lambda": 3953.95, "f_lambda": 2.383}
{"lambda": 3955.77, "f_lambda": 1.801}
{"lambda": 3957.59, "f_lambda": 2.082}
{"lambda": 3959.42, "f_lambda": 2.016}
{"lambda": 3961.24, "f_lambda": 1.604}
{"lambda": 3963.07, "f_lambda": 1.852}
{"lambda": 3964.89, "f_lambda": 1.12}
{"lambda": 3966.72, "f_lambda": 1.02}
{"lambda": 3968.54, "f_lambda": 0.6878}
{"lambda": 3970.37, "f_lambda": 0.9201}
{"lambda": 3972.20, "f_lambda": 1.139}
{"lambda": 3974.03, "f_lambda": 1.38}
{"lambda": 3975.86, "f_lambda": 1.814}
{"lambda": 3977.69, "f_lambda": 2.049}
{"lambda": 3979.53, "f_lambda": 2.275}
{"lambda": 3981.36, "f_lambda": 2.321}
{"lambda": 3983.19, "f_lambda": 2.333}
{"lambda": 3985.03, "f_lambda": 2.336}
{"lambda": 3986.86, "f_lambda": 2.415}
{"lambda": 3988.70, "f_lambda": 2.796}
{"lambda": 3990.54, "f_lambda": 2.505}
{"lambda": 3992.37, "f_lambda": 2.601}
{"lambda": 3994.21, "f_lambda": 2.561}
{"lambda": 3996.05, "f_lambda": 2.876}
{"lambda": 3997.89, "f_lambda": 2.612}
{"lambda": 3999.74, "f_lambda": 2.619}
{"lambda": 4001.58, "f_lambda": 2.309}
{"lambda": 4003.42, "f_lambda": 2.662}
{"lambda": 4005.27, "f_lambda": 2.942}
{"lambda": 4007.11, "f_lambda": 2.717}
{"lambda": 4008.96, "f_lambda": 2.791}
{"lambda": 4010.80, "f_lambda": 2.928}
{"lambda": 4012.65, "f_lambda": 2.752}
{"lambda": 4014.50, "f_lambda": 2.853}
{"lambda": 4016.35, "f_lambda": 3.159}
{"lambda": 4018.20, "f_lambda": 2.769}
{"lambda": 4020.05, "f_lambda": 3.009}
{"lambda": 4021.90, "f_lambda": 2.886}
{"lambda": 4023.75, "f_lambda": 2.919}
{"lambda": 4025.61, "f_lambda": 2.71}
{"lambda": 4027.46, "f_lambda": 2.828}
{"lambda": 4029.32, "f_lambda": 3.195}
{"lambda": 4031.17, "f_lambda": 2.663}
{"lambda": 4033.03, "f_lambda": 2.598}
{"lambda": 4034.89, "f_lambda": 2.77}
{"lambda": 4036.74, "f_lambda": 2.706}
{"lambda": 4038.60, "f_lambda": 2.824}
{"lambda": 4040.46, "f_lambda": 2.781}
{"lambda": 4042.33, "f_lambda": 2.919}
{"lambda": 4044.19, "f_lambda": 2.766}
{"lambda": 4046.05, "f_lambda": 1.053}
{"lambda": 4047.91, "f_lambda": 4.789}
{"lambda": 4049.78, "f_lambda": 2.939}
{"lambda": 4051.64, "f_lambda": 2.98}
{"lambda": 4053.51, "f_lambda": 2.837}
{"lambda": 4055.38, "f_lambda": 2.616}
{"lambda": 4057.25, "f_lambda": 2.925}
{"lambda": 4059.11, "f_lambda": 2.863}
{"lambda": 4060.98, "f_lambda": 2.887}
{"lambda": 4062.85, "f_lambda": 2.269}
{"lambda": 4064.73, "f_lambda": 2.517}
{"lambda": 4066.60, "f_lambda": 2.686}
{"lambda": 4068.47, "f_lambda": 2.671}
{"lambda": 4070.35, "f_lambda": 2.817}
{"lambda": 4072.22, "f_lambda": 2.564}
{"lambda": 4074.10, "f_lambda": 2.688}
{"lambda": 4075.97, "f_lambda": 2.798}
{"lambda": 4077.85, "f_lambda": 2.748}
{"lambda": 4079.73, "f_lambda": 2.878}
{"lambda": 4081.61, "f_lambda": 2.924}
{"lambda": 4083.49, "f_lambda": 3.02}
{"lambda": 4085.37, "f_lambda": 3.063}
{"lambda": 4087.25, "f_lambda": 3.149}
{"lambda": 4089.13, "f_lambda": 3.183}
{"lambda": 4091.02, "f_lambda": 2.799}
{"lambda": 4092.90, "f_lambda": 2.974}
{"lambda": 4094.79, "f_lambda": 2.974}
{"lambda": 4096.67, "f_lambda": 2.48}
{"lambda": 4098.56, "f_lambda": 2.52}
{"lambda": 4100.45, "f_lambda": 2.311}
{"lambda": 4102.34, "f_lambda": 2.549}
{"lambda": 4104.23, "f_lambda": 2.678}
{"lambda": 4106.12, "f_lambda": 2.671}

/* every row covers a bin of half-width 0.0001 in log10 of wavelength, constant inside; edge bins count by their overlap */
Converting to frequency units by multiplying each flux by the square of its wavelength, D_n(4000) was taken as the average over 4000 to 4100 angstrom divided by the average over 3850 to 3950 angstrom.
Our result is 1.91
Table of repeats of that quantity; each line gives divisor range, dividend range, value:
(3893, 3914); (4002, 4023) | 1.57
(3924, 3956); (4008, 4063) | 2.04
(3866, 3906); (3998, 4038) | 1.86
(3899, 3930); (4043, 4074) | 1.61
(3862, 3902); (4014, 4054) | 1.95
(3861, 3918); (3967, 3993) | 1.20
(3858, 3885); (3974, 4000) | 1.71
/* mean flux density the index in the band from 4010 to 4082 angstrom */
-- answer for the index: 2.81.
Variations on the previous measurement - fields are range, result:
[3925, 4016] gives 1.94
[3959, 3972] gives 1.28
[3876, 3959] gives 1.67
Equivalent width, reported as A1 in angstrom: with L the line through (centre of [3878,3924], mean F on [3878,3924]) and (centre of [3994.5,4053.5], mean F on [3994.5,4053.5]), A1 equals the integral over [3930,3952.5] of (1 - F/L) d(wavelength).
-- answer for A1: 8.1 angstrom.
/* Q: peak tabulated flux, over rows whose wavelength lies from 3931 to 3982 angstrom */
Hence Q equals 2.383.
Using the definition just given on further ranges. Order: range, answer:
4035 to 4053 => 4.789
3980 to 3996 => 2.796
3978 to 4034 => 3.195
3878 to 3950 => 2.143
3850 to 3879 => 1.74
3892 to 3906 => 1.984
